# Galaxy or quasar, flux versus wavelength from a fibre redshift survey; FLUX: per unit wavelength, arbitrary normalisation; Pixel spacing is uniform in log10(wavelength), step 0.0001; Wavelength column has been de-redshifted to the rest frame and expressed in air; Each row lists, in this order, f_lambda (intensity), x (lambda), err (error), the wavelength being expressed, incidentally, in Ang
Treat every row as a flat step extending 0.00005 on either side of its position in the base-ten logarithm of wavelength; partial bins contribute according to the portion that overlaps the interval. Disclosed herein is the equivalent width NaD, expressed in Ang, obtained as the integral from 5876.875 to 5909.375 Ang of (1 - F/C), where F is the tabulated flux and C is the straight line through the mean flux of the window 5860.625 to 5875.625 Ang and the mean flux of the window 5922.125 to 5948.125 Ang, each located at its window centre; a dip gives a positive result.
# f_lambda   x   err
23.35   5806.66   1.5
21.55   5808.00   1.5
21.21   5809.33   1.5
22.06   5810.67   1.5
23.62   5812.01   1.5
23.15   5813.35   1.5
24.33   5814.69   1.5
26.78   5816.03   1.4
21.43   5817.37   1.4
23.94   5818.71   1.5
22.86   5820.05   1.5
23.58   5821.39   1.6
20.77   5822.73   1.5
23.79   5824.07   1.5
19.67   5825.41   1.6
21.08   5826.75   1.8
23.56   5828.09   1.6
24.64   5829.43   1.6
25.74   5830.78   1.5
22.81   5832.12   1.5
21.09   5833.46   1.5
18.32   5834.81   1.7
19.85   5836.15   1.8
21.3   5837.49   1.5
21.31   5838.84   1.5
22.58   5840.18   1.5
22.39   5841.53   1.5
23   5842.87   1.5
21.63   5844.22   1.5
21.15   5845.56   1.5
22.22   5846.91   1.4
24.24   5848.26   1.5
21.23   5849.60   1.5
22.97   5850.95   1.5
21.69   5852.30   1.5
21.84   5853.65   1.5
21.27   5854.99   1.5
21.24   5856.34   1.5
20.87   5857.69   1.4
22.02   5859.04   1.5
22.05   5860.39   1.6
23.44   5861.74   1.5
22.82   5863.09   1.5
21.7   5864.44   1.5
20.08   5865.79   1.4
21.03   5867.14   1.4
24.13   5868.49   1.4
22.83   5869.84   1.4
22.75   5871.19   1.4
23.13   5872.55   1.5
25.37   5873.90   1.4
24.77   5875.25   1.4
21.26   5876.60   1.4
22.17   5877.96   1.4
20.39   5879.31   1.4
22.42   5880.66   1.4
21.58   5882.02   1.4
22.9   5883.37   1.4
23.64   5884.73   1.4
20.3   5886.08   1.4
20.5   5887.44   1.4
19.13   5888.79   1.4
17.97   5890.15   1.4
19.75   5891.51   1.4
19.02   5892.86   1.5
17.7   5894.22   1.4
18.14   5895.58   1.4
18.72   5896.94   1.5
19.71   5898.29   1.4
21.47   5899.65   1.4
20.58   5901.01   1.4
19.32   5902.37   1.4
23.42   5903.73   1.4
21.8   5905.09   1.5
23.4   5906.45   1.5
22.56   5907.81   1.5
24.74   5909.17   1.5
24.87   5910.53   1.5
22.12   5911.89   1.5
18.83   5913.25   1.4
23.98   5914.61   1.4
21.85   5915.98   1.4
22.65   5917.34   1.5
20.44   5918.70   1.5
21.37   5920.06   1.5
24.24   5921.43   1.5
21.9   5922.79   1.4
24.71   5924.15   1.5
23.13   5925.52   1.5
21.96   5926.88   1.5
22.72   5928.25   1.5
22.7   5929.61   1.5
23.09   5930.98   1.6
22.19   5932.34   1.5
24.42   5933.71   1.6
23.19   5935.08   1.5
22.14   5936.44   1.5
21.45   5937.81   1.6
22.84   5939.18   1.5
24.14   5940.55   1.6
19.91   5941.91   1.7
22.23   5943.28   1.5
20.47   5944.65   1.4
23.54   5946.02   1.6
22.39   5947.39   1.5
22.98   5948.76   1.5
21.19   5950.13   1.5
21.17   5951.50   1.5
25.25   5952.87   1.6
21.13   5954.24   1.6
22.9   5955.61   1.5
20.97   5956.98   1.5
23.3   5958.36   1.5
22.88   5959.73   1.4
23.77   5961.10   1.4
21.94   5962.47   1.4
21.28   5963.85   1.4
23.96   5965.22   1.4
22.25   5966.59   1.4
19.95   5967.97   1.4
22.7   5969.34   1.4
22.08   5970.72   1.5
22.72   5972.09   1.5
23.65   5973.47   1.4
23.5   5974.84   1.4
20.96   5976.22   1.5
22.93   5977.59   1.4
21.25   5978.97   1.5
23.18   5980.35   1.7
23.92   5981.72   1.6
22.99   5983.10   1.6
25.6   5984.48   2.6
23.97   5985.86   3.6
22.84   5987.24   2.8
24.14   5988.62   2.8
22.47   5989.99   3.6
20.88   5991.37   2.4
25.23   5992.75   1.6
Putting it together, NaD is 2.7 Ang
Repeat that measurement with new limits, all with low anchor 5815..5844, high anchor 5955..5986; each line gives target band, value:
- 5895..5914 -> 1.0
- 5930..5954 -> 0.2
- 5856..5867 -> 0.4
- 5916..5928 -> 0.0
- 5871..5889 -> 0.2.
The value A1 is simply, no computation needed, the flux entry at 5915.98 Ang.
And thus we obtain 21.85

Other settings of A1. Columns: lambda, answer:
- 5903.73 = 23.42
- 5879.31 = 20.39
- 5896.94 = 18.72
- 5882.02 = 21.58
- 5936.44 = 22.14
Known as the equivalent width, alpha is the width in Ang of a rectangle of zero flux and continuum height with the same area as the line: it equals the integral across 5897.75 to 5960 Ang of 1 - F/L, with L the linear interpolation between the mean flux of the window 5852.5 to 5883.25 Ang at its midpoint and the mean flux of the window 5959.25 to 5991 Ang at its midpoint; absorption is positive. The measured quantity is 0.6 Ang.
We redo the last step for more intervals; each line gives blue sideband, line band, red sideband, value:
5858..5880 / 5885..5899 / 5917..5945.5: 2.0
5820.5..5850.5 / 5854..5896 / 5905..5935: 1.6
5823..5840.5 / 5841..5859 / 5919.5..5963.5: 0.1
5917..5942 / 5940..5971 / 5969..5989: 0.8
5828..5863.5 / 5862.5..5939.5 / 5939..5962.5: 1.2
